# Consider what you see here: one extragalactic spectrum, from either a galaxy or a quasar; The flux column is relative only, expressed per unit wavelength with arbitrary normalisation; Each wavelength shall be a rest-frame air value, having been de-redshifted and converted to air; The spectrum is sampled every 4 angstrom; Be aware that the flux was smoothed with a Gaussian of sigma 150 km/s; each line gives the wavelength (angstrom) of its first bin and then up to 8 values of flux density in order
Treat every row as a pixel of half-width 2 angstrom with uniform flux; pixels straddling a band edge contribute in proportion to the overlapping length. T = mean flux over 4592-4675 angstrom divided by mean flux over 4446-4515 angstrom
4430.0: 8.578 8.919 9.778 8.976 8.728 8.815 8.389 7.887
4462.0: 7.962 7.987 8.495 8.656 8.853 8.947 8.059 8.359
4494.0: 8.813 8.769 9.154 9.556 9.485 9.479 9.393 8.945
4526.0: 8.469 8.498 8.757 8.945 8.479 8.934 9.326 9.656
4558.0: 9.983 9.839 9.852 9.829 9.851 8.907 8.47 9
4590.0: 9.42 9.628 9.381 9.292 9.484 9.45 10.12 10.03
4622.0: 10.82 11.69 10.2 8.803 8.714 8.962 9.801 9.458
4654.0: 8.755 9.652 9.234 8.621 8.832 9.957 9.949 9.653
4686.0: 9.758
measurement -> 1.10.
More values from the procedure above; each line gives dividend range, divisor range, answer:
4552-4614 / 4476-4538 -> 1.07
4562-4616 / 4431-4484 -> 1.09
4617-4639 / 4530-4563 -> 1.10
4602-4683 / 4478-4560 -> 1.07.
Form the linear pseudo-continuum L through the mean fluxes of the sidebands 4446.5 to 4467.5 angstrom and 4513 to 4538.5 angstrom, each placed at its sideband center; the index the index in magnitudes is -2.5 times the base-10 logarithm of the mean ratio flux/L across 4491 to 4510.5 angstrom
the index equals -0.05 mag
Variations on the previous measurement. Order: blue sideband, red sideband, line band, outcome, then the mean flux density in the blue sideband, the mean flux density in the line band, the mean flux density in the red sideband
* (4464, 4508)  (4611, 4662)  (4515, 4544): 0.02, 8.7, 8.81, 9.72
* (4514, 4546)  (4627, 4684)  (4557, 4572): -0.10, 8.84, 9.87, 9.37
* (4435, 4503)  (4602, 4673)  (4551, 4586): -0.04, 8.62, 9.51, 9.56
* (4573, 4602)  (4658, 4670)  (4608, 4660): -0.07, 9.22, 9.73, 9.03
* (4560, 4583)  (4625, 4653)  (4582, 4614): 0.02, 9.5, 9.37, 9.56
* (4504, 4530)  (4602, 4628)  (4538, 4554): 0.05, 9.17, 9.01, 10.2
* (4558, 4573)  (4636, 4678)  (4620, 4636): -0.10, 9.86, 10.4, 9.23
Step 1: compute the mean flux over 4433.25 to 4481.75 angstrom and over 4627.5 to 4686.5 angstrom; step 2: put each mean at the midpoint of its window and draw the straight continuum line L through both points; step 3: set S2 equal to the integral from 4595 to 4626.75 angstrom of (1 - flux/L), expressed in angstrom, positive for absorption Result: -2.6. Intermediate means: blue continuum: 8.62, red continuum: 9.37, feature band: 9.96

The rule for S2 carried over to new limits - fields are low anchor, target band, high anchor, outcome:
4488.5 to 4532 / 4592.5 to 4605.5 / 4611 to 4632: 1.0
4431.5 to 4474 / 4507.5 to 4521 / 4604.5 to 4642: -0.5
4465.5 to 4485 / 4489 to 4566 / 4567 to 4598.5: -1.5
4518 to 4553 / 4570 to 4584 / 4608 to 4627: 0.6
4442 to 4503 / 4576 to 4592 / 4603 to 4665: 0.6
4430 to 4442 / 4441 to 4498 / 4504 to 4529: 4.2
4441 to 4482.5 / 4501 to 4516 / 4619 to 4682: -1.2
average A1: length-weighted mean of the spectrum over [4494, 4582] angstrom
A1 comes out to 9.22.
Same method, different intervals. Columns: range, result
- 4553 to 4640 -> 9.66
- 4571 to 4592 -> 9.16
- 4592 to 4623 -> 9.74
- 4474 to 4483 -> 8.84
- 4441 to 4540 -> 8.73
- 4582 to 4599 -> 9.25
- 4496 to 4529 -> 9.14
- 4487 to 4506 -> 8.82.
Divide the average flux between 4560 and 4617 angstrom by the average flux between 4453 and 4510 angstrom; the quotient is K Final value 1.10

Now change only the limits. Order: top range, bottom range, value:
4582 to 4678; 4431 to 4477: 1.11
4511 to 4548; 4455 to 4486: 1.06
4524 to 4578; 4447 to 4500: 1.09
